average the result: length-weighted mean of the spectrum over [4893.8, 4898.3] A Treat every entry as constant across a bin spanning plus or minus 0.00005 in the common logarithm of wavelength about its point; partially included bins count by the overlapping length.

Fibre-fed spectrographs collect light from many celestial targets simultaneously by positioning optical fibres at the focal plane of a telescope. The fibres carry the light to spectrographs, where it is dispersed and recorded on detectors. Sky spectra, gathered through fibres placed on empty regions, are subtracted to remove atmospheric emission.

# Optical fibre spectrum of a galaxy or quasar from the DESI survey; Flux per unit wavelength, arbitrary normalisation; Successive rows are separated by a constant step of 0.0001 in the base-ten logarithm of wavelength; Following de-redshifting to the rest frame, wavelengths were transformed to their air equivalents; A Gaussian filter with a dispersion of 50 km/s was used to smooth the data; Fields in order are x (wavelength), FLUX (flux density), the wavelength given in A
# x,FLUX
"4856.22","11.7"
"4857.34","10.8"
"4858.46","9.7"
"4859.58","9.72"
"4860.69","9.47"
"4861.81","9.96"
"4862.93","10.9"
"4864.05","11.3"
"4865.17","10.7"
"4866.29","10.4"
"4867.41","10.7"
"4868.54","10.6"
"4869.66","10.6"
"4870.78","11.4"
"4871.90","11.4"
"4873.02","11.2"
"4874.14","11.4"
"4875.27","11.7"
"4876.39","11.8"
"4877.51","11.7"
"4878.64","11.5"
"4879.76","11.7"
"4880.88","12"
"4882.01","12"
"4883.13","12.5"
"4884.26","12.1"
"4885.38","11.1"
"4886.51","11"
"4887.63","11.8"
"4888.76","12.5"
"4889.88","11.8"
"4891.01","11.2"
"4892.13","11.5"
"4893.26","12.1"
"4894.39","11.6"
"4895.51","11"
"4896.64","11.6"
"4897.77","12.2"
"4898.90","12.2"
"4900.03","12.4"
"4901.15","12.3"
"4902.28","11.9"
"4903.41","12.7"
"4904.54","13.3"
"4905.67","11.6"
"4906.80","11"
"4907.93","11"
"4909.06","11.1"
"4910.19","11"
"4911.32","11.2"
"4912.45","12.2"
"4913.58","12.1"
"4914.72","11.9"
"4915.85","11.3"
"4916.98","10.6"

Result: 11.6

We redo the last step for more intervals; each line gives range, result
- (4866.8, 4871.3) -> 10.8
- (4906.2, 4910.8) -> 11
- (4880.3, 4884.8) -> 12.1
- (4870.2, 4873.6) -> 11.4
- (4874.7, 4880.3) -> 11.7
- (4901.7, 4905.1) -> 12.6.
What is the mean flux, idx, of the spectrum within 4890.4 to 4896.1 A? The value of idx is 11.5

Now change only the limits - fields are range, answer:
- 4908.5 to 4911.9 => 11.1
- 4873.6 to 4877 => 11.6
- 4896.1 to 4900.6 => 12.1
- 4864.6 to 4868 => 10.6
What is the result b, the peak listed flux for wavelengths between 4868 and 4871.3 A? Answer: 11.4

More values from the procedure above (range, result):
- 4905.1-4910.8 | 11.6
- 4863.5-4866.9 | 11.3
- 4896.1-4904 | 12.7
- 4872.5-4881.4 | 12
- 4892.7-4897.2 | 12.1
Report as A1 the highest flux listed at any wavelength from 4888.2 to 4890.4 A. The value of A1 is 12.5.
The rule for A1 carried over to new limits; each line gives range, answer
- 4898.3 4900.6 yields 12.4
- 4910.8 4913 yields 12.2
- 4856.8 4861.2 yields 10.8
